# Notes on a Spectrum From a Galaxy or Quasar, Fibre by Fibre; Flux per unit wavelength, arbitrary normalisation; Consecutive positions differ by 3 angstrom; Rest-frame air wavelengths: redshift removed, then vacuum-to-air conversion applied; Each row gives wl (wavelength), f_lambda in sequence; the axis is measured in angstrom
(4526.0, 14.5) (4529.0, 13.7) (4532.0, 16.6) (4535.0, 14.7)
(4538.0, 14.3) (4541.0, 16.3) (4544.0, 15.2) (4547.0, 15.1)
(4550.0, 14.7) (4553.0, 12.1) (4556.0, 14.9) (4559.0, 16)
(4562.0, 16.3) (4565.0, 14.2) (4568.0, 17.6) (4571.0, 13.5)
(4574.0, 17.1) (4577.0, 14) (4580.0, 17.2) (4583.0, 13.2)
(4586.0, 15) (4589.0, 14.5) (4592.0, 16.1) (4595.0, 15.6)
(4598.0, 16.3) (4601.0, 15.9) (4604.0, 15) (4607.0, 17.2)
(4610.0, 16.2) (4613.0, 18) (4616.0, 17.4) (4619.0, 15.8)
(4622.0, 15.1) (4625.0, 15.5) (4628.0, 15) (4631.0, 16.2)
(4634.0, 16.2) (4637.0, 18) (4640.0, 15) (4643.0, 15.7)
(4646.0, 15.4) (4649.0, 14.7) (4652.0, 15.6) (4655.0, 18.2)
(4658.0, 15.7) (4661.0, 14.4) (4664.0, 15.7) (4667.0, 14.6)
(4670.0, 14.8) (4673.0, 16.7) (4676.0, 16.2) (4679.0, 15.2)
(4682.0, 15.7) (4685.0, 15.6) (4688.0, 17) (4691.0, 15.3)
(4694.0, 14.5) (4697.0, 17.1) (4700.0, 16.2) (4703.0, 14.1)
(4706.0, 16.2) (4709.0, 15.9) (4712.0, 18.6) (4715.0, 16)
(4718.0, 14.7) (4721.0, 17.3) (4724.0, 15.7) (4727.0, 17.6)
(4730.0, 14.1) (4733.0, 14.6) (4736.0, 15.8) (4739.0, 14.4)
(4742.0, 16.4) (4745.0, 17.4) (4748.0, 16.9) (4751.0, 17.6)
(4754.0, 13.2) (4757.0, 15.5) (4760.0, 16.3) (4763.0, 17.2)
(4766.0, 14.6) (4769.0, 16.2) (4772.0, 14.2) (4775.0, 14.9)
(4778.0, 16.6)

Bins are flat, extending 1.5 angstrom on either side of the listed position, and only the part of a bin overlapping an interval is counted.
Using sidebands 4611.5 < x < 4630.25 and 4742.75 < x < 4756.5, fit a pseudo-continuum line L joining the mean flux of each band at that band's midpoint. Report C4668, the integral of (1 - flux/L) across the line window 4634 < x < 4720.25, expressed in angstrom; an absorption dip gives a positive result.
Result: 1.8 angstrom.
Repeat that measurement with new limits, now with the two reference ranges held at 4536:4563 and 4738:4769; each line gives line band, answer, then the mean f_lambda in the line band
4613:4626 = -0.76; 16.2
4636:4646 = -0.39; 16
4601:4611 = -0.56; 16.1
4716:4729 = -0.32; 16.2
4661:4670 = 0.33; 15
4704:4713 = -0.51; 16.7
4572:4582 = -0.48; 15.8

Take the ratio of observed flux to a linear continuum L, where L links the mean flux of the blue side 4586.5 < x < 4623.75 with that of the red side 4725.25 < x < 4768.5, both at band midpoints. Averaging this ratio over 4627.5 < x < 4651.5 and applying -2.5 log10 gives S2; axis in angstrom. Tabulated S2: 0.01 mag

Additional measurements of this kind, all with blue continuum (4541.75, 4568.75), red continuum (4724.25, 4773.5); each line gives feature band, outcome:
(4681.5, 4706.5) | -0.01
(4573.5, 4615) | -0.04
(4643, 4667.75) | -0.01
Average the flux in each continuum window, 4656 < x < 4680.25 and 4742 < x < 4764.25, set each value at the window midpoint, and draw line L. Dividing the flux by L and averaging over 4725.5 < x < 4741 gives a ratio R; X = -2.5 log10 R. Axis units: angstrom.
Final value 0.05 mag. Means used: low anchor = 15.5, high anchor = 16.3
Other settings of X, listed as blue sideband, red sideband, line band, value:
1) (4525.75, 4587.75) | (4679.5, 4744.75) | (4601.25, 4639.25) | -0.060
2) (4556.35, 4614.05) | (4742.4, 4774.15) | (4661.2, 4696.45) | 0.017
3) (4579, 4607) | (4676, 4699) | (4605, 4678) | -0.021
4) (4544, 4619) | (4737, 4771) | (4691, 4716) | -0.014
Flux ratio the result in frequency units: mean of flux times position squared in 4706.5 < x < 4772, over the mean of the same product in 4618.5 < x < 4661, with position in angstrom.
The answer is 1.1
